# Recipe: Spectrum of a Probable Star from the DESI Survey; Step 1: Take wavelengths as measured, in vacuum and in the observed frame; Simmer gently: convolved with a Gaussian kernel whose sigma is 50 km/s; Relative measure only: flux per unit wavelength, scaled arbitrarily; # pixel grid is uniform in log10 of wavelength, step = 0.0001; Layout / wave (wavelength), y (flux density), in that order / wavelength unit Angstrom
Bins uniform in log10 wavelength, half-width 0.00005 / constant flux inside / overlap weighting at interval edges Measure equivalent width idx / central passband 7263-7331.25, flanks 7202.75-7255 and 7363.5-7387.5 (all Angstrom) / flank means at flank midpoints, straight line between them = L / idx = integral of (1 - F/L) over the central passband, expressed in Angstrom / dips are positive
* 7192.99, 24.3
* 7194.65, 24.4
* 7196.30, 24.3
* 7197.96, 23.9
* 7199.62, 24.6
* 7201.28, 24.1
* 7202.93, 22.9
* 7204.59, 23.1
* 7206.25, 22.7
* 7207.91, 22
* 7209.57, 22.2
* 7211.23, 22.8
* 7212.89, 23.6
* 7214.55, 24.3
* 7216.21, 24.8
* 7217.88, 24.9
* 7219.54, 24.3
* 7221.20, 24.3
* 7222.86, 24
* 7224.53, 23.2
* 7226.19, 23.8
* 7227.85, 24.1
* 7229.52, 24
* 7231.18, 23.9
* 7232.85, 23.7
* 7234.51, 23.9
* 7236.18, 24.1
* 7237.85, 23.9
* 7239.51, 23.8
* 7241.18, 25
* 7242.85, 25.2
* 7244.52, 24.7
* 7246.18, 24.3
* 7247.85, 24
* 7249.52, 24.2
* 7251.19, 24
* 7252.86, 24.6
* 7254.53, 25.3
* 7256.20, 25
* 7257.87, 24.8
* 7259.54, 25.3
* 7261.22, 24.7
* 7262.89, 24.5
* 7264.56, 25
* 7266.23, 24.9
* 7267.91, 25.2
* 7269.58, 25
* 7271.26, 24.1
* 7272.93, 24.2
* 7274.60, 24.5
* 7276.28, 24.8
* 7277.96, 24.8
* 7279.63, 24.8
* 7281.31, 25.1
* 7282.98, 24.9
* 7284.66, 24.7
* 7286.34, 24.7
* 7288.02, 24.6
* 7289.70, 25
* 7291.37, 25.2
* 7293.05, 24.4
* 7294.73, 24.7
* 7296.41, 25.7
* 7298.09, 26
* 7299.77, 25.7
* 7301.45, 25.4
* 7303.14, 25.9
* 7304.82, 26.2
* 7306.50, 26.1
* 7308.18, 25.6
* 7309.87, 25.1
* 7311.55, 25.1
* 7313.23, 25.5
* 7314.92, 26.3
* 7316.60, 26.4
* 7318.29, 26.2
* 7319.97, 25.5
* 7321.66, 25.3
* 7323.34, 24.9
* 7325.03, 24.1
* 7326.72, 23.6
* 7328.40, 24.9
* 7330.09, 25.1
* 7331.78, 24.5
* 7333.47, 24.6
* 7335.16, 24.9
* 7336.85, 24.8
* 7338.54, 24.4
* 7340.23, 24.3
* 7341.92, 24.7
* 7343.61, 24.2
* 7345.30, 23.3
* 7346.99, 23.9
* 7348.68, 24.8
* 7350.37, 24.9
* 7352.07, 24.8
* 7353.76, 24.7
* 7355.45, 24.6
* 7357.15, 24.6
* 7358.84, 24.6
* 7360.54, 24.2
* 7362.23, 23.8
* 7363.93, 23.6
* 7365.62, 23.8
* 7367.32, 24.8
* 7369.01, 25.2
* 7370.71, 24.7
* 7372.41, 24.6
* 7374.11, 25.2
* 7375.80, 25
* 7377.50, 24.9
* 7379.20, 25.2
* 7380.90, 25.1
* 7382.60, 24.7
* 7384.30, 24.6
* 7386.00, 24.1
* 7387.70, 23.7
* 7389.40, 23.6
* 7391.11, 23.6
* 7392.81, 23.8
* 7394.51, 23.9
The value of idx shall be -2.4 Angstrom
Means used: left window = 23.9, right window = 24.7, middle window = 25.1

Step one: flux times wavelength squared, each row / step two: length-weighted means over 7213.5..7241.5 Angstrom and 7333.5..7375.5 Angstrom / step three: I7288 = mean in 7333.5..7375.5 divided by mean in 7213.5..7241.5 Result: 1.05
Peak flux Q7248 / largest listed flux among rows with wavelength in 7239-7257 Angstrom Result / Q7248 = 25.3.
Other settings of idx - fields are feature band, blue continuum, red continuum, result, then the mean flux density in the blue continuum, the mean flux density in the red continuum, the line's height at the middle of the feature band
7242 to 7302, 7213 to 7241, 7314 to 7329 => -0.5 Angstrom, 24.1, 25.3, 24.6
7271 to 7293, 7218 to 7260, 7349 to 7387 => -0.3 Angstrom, 24.3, 24.6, 24.4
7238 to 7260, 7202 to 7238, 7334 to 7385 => -0.7 Angstrom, 23.7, 24.6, 23.8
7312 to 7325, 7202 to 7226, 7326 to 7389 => -0.7 Angstrom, 23.5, 24.5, 24.3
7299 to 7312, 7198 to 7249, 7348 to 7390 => -0.7 Angstrom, 23.9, 24.6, 24.3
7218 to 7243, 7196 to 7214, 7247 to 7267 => -0.1 Angstrom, 23.3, 24.7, 24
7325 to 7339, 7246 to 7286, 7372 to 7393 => 0.0 Angstrom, 24.7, 24.5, 24.6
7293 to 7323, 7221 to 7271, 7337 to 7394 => -1.5 Angstrom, 24.4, 24.4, 24.4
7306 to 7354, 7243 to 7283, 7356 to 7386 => -0.5 Angstrom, 24.7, 24.6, 24.6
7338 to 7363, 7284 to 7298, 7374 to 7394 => 0.2 Angstrom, 24.9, 24.4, 24.6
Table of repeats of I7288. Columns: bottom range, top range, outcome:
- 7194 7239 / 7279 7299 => 1.07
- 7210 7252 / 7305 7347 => 1.06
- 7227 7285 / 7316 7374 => 1.03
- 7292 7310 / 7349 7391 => 0.98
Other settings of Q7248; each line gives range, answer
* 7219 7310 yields 26.2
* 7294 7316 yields 26.3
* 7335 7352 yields 24.9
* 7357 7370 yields 25.2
